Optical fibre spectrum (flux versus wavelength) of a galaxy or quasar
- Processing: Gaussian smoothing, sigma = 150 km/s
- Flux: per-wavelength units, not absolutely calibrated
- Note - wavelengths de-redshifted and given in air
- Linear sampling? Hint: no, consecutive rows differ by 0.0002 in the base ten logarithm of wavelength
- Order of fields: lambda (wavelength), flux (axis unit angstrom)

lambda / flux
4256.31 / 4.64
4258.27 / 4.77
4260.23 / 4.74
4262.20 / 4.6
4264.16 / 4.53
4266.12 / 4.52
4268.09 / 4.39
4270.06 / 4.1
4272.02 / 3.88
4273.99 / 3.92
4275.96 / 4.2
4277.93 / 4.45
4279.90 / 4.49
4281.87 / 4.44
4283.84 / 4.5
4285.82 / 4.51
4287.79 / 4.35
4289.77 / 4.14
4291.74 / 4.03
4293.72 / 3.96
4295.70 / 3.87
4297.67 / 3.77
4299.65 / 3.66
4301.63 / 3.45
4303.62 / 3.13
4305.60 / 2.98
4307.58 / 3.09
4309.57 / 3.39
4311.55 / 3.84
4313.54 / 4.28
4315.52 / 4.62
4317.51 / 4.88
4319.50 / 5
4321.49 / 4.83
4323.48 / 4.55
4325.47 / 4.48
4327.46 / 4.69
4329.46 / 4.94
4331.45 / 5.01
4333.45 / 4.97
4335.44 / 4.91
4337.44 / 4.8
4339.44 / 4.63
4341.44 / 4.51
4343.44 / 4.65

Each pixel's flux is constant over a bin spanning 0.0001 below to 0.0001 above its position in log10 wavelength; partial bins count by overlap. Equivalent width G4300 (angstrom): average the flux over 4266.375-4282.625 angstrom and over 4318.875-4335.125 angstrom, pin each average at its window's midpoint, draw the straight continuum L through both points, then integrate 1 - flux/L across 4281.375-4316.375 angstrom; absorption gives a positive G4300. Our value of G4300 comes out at 4.8 angstrom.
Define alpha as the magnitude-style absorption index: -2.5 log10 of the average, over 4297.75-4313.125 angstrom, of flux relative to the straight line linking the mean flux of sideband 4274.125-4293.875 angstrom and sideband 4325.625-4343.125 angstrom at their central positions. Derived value 0.30 mag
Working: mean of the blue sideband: 4.3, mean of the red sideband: 4.78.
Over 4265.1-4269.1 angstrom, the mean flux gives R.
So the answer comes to 4.45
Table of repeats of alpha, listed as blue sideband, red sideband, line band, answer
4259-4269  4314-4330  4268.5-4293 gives 0.088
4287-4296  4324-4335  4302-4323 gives 0.128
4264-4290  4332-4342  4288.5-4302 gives 0.153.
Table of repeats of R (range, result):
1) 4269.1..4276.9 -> 4.03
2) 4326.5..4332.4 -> 4.88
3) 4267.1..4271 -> 4.24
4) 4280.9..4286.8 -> 4.48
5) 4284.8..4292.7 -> 4.26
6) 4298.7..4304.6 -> 3.41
